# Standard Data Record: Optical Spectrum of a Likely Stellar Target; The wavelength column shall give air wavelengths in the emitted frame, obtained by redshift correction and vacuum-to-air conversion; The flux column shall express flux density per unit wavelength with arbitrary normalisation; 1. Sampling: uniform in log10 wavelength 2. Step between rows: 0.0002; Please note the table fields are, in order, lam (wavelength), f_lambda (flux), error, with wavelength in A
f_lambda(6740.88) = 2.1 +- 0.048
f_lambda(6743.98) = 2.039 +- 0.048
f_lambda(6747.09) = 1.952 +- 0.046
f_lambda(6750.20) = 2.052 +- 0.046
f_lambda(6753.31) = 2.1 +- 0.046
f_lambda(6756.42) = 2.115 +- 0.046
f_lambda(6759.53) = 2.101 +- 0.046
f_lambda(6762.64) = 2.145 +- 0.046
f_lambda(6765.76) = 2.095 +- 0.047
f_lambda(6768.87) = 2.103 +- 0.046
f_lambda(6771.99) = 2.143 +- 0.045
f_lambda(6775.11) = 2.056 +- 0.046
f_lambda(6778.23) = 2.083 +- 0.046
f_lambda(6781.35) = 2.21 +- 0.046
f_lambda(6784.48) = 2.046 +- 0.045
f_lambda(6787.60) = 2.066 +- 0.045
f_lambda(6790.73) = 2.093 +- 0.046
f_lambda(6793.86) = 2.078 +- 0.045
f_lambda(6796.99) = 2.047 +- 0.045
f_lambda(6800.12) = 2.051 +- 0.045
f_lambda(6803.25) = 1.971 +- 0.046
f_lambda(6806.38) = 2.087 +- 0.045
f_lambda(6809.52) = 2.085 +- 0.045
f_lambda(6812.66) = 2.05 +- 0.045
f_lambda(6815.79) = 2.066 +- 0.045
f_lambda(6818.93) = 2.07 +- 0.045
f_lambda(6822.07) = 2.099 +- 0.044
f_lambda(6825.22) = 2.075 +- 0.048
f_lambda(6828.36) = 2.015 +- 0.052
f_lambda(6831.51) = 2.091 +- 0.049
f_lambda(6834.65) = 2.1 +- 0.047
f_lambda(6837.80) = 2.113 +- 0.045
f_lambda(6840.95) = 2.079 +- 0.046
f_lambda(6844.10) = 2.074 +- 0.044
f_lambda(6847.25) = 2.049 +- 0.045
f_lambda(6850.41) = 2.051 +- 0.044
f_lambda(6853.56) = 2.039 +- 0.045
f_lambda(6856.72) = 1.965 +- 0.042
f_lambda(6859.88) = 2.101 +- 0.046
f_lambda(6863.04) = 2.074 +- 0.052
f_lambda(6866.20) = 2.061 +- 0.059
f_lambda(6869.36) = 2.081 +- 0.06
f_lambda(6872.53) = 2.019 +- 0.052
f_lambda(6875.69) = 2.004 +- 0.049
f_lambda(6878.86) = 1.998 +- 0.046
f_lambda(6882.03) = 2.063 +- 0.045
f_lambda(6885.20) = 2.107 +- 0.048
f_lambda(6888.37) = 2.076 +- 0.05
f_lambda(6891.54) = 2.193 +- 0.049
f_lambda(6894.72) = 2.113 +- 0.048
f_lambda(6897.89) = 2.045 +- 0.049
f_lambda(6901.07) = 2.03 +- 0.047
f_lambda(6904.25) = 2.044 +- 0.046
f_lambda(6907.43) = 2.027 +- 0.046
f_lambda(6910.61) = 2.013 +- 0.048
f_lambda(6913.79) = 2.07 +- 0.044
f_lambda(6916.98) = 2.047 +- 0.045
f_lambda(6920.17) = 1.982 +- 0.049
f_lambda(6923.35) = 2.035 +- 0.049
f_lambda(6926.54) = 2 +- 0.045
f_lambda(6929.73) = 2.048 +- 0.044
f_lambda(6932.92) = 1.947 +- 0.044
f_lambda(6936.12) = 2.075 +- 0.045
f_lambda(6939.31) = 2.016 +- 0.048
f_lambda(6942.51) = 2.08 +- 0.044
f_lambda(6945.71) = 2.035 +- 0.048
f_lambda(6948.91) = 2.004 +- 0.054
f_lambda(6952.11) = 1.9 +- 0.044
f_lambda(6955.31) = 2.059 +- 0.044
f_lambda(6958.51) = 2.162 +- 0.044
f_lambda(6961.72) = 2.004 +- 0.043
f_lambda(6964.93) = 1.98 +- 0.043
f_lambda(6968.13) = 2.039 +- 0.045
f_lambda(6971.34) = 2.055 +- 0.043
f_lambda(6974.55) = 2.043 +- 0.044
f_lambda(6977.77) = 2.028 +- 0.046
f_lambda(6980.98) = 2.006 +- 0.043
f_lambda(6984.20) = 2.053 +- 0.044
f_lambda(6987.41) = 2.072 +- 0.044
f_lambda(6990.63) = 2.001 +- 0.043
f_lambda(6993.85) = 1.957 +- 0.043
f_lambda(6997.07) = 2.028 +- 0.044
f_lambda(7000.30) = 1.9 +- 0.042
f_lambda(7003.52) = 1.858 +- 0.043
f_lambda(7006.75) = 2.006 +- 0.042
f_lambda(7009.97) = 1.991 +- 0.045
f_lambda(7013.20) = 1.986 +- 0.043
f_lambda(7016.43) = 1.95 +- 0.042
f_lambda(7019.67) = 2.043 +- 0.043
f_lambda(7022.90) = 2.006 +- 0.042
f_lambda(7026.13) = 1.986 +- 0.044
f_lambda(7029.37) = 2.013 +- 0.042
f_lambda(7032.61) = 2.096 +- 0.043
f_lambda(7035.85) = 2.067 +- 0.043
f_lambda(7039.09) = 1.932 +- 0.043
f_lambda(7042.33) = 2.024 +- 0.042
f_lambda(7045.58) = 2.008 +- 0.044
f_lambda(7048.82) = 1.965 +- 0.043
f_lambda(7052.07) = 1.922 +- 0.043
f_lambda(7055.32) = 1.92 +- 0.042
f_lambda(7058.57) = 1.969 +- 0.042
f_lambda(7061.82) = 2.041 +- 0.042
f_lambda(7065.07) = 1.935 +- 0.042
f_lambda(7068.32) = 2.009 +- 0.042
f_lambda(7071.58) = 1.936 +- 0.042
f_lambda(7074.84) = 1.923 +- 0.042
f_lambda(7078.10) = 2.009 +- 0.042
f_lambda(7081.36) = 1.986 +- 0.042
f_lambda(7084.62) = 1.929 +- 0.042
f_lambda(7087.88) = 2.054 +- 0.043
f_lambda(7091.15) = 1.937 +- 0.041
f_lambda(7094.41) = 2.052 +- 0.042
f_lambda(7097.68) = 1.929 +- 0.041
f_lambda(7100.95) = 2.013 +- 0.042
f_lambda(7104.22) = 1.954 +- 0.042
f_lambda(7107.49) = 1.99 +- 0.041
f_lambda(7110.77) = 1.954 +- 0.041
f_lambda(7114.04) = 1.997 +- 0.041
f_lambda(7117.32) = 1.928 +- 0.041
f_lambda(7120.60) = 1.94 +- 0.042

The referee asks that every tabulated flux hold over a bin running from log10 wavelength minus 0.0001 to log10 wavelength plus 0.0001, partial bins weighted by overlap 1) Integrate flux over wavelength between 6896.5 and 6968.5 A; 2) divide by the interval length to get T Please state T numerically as 2.03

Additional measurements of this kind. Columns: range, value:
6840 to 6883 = 2.05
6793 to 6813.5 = 2.05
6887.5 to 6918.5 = 2.07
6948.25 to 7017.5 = 2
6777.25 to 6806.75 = 2.07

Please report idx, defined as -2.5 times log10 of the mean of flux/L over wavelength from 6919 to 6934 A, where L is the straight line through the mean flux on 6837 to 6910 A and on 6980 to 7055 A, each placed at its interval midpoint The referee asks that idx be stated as 0.02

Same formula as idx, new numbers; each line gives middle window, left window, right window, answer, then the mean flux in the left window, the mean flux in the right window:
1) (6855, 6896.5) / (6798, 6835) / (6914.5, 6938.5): -0.014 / 2.06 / 2.02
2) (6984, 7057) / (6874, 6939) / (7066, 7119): 0.007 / 2.05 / 1.97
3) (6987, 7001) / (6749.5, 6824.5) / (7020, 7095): 0.011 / 2.08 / 1.99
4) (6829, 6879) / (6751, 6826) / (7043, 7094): 0.001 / 2.08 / 1.97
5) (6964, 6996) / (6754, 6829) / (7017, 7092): -0.006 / 2.08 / 1.99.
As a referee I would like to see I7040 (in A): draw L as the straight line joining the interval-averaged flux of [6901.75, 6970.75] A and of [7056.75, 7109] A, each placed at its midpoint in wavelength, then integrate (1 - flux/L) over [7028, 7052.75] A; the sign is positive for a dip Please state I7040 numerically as -0.2 A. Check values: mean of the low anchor 2.03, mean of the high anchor 1.98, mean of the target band 2.01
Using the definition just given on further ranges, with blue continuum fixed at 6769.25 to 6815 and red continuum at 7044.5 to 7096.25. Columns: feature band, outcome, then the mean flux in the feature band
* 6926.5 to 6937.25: 0.0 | 2.02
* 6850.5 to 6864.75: 0.0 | 2.05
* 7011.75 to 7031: 0.0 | 2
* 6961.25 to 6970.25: 0.0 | 2.01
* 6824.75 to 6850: -0.2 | 2.07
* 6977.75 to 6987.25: -0.1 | 2.04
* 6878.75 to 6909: -0.5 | 2.07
